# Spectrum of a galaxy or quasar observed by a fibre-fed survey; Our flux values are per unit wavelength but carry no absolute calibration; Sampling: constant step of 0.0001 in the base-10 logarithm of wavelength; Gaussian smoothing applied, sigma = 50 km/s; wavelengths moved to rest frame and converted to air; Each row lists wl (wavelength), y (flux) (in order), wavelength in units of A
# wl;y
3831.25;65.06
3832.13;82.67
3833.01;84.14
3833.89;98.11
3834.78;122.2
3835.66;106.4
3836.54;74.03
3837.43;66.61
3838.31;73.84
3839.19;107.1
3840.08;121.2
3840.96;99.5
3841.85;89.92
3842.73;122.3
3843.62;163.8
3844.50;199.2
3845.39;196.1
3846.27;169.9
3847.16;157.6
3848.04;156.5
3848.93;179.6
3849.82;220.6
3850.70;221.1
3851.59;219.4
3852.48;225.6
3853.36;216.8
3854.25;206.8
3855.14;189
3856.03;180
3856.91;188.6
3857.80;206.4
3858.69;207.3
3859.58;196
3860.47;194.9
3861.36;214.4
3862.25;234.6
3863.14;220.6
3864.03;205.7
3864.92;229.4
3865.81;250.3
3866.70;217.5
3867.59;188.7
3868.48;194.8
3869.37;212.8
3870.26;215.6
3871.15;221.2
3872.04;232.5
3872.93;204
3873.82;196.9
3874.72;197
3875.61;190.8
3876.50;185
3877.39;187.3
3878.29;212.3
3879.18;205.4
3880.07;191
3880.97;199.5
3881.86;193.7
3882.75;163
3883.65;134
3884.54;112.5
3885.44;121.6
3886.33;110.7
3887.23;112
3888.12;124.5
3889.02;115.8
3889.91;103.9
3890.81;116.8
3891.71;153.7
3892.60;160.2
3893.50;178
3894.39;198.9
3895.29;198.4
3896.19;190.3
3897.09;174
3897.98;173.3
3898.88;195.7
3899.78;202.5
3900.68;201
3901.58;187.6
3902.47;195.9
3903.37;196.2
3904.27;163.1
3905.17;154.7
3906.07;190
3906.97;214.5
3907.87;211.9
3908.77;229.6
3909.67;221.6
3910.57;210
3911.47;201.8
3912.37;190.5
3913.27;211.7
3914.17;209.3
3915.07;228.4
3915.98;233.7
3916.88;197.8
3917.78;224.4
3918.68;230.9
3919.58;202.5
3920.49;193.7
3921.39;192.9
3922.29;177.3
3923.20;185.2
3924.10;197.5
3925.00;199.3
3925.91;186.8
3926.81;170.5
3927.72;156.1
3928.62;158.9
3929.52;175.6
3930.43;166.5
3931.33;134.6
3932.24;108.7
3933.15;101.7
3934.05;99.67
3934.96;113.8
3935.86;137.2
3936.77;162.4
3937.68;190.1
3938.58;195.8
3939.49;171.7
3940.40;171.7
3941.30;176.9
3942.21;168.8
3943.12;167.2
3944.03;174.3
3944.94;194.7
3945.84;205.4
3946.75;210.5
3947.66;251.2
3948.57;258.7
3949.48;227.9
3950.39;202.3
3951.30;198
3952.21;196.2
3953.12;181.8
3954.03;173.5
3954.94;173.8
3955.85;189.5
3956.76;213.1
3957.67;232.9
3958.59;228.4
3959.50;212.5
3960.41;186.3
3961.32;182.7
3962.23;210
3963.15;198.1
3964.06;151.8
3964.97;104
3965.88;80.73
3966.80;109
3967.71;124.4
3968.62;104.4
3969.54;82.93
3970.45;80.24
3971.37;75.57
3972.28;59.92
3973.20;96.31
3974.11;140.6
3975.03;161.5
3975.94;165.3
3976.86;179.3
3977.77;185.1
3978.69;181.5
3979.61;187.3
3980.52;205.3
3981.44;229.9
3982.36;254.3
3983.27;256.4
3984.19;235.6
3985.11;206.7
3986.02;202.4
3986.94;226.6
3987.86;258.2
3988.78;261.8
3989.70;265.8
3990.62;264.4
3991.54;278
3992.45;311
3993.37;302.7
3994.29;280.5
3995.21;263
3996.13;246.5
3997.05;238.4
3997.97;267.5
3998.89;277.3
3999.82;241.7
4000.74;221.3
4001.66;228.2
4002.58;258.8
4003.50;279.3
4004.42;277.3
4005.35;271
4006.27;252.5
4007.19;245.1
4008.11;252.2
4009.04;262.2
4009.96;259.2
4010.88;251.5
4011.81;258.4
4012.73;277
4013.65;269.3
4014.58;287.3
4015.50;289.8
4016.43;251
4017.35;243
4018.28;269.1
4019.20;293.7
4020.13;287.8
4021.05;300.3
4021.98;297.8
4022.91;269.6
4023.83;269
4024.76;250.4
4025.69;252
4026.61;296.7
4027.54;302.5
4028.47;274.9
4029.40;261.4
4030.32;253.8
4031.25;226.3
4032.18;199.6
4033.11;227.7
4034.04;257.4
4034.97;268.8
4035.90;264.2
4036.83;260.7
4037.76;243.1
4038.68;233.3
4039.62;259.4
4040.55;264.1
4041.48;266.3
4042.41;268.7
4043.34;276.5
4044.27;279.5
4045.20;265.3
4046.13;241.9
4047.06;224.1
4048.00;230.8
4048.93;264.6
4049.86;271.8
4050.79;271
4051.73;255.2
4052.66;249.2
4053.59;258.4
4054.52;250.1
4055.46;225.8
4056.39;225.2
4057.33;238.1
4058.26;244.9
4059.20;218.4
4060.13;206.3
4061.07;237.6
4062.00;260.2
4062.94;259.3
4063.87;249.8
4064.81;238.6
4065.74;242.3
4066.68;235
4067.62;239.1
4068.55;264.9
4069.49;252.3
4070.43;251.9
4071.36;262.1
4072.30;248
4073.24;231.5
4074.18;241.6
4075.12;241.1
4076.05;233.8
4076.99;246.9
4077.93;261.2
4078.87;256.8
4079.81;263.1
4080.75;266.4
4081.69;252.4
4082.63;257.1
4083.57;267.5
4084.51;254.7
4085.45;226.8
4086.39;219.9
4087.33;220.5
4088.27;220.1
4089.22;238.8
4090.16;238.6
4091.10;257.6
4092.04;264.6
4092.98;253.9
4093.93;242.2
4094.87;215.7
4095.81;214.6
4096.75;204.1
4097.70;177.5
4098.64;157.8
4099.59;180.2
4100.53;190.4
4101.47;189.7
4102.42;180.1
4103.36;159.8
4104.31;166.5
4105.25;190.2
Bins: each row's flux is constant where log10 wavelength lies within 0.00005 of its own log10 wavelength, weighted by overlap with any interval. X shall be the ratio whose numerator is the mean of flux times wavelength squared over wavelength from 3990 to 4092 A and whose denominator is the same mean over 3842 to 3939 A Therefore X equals 1.49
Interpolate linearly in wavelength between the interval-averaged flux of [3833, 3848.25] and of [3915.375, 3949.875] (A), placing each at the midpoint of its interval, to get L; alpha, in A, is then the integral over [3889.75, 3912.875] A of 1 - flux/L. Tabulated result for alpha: -3.52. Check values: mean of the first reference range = 123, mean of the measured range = 186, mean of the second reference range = 181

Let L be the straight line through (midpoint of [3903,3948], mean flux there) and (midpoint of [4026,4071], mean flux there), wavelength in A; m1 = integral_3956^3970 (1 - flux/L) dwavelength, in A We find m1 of 2.9 A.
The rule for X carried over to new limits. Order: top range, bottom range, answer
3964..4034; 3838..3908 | 1.35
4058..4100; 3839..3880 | 1.38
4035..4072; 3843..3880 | 1.36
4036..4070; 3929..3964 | 1.44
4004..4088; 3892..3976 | 1.52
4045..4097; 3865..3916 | 1.44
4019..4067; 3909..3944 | 1.50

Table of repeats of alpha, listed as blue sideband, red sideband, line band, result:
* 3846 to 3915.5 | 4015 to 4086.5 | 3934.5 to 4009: 7.8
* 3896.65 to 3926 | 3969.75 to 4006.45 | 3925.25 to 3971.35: 9.1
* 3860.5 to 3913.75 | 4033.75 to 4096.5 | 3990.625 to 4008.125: -2.9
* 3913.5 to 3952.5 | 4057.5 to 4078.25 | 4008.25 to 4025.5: -3.9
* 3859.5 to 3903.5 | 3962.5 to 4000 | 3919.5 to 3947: 3.1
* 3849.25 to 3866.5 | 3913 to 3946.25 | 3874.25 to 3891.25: 3.7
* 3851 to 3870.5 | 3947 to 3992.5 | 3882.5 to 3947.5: 7.6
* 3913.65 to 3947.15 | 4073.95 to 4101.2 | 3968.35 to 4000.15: -1.8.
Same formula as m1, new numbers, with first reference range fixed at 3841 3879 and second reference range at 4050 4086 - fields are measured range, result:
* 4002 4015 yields -1.7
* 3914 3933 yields 2.4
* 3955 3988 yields 7.8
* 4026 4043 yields -1.3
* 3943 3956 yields 1.0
